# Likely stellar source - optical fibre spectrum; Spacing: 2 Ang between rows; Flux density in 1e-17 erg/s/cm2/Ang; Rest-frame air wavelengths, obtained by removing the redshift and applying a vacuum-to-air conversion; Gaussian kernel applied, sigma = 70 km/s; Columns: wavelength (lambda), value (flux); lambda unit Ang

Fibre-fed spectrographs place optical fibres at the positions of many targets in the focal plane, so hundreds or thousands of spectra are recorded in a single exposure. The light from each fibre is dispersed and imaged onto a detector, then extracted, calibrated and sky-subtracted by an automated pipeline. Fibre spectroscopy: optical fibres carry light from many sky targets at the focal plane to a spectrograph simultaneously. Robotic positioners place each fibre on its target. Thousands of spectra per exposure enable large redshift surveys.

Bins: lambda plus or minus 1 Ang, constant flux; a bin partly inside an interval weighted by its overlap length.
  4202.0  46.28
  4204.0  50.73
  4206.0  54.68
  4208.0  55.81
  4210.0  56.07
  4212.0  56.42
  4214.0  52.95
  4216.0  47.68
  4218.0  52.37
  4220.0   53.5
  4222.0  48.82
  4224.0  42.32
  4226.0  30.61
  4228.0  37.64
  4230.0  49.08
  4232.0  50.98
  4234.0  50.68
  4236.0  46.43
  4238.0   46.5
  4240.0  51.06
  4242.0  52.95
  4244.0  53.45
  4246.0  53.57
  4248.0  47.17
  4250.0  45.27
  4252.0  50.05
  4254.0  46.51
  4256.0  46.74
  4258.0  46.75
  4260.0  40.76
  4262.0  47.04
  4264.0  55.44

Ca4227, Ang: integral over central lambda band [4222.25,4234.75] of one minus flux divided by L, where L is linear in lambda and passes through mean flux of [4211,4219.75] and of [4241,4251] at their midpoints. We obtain 1.90 Ang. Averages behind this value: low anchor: 52.5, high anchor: 50.5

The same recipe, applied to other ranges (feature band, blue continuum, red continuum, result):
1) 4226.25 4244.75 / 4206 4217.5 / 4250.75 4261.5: 0.63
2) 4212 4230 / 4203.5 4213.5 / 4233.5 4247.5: 2.27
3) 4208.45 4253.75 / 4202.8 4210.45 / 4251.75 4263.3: 1.18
